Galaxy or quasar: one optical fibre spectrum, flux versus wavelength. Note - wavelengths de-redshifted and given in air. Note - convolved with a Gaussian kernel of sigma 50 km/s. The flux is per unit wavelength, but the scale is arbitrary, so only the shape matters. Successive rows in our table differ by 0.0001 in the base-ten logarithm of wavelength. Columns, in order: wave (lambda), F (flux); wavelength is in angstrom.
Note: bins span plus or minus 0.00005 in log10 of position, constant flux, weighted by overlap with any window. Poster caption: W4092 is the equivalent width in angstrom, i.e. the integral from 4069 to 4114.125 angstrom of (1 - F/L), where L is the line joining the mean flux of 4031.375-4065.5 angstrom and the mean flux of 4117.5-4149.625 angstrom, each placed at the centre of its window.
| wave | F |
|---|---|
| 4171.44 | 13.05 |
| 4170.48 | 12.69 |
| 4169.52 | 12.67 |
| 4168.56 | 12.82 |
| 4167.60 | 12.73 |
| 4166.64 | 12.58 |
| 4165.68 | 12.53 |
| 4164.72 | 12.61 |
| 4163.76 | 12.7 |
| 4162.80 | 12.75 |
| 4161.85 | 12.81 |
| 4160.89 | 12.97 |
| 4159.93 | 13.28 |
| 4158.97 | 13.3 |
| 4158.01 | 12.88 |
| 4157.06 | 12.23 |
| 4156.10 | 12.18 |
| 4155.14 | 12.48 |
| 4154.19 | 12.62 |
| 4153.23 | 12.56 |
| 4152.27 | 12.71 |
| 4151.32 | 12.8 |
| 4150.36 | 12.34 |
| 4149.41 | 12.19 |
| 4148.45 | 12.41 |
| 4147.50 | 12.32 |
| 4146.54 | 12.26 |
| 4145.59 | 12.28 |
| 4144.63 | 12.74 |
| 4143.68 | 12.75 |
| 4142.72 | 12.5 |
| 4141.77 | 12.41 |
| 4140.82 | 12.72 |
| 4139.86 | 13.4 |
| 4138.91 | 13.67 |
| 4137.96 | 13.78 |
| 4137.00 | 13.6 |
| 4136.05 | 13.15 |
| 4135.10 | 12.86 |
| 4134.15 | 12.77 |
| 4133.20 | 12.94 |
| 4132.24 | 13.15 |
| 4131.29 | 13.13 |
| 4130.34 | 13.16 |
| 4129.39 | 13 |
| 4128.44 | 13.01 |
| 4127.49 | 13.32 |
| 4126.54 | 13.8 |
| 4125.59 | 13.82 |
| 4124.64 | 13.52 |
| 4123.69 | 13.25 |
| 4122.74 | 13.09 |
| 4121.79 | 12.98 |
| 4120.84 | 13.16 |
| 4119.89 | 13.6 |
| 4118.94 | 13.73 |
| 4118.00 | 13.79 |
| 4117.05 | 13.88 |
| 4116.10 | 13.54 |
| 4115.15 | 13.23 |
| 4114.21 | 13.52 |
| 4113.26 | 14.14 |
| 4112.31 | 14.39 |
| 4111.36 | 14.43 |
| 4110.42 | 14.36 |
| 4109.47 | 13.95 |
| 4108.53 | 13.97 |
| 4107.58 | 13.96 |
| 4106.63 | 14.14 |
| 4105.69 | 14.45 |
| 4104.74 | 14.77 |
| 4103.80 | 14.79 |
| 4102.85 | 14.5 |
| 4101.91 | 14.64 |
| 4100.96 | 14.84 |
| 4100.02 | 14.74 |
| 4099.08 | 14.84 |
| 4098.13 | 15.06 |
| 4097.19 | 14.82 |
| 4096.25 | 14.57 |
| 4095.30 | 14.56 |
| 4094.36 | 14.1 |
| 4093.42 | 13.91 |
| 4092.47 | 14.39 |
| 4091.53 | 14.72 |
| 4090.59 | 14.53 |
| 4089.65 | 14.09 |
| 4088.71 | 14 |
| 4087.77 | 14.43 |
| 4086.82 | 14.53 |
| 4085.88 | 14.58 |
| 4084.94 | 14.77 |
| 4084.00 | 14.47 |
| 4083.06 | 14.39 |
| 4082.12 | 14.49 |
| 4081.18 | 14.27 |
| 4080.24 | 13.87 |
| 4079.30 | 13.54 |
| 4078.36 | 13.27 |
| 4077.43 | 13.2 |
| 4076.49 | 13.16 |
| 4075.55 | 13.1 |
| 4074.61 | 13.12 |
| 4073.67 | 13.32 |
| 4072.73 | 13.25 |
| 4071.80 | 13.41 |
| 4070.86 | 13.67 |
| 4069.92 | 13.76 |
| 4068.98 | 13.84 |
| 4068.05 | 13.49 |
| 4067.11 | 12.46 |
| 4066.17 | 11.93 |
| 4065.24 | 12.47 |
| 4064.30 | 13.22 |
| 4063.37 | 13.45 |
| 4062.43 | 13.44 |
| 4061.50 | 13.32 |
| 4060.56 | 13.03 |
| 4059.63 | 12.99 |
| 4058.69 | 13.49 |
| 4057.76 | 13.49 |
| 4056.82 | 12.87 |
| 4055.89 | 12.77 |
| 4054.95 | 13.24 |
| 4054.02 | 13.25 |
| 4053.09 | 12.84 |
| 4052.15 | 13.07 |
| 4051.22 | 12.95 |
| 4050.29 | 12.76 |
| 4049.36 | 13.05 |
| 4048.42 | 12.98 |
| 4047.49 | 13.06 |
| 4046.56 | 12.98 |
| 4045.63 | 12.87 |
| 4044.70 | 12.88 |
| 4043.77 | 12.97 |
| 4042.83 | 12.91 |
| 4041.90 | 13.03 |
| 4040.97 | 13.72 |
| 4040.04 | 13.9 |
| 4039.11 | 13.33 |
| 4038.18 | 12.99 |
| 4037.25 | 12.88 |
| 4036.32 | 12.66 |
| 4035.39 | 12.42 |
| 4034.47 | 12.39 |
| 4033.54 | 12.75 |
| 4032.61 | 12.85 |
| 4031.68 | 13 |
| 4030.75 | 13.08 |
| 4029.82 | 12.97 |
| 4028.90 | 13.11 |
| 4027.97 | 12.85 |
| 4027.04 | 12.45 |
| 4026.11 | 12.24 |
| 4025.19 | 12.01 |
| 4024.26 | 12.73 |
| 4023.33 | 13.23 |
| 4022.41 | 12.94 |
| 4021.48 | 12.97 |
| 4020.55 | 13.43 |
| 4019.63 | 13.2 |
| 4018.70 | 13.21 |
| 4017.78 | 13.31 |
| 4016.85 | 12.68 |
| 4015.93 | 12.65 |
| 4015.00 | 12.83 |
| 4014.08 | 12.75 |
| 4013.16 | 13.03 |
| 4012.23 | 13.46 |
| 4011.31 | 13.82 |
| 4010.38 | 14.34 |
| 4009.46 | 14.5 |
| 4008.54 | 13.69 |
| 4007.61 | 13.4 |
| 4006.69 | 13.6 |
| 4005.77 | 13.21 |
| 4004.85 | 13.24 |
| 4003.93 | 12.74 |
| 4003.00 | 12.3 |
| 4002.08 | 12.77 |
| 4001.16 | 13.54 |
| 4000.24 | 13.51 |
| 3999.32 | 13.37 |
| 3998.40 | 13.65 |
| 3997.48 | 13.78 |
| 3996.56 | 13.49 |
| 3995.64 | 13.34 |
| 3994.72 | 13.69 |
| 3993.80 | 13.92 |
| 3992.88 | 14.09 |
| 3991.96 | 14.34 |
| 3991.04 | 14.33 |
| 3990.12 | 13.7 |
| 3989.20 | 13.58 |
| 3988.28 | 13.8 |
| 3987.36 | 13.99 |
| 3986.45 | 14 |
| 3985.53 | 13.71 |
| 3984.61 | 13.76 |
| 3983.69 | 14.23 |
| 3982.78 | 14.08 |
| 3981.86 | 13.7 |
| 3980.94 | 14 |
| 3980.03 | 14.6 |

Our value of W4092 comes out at -3.8 angstrom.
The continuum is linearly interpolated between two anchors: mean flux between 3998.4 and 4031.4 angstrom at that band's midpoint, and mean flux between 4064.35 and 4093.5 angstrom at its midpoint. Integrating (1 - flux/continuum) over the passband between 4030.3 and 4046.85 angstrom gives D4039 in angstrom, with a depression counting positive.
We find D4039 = 0.5 angstrom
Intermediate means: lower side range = 13.1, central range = 13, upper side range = 13.7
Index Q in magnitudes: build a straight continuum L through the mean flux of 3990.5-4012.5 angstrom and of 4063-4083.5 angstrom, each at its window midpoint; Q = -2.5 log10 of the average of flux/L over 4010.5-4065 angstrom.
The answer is 0.04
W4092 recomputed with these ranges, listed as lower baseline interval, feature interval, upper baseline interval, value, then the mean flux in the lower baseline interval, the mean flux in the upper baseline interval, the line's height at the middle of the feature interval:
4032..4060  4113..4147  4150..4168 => -1.2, 13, 12.7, 12.8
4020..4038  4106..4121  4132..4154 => -1.3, 12.8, 12.8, 12.8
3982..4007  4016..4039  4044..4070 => 0.8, 13.6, 13.1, 13.3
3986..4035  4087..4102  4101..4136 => -1.0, 13.3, 13.7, 13.6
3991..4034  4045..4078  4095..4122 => 1.4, 13.2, 14.2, 13.7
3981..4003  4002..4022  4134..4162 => 0.5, 13.7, 12.8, 13.6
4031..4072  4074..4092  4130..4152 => -1.4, 13.1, 12.8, 13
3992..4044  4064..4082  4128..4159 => -0.4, 13.2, 12.8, 13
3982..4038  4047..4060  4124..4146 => 0.2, 13.3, 13.1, 13.2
